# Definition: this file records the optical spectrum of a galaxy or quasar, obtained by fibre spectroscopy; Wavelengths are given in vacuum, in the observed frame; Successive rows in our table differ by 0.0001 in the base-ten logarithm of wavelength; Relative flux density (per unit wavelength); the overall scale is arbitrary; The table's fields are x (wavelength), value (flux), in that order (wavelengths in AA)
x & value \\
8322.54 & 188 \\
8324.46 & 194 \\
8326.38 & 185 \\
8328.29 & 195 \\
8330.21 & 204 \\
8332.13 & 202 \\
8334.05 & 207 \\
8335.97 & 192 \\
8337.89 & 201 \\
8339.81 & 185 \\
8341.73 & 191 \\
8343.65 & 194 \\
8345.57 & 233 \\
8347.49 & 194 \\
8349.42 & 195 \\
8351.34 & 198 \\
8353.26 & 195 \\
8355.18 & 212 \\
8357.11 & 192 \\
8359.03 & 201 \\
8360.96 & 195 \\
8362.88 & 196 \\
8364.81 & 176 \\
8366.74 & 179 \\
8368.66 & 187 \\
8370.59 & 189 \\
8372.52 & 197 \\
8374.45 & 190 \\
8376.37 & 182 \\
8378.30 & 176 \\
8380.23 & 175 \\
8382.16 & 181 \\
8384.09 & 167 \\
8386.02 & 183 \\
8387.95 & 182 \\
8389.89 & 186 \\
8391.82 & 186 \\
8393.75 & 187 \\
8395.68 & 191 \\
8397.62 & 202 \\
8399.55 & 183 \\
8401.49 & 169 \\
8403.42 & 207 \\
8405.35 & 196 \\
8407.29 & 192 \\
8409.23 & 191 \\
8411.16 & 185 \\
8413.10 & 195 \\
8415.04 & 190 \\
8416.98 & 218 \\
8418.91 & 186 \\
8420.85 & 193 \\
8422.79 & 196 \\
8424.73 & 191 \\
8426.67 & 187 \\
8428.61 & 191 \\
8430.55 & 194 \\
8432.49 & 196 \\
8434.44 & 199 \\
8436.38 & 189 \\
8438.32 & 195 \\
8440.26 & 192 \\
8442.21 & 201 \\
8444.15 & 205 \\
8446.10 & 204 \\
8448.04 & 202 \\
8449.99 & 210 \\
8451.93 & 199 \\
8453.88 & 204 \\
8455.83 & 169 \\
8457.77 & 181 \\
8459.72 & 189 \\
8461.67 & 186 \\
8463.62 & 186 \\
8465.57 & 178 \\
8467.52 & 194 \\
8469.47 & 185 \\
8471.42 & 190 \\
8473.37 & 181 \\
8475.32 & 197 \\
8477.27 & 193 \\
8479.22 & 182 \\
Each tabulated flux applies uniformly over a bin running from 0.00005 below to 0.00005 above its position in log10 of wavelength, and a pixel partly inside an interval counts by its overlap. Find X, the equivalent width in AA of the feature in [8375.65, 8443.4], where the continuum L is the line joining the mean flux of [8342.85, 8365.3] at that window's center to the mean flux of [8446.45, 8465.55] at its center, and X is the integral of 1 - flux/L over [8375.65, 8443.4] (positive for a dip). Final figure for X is 1.8 AA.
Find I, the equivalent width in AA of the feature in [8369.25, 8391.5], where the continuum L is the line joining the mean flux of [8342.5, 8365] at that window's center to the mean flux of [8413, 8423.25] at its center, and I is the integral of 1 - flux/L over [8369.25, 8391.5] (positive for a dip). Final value 1.7 AA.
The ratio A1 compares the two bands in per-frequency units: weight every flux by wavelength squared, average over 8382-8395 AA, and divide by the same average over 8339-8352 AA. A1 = 0.9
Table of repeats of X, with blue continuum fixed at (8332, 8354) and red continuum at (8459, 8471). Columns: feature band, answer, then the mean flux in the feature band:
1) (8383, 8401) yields 0.8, 185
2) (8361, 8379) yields 0.9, 186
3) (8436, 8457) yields -1.0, 197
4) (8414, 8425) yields -0.3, 196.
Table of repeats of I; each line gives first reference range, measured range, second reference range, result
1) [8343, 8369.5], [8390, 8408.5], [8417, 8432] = 0.4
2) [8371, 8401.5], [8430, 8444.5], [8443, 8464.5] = -0.3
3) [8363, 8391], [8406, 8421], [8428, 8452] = -0.2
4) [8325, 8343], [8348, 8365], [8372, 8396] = -0.6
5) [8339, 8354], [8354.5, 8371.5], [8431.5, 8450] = 0.6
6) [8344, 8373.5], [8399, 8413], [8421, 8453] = 0.5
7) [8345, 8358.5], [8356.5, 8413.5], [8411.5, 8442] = 3.2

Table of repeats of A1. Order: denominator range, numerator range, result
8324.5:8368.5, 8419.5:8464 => 1.01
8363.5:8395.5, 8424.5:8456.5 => 1.09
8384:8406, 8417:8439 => 1.04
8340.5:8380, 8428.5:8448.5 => 1.04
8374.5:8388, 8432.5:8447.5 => 1.12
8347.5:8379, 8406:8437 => 1.02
